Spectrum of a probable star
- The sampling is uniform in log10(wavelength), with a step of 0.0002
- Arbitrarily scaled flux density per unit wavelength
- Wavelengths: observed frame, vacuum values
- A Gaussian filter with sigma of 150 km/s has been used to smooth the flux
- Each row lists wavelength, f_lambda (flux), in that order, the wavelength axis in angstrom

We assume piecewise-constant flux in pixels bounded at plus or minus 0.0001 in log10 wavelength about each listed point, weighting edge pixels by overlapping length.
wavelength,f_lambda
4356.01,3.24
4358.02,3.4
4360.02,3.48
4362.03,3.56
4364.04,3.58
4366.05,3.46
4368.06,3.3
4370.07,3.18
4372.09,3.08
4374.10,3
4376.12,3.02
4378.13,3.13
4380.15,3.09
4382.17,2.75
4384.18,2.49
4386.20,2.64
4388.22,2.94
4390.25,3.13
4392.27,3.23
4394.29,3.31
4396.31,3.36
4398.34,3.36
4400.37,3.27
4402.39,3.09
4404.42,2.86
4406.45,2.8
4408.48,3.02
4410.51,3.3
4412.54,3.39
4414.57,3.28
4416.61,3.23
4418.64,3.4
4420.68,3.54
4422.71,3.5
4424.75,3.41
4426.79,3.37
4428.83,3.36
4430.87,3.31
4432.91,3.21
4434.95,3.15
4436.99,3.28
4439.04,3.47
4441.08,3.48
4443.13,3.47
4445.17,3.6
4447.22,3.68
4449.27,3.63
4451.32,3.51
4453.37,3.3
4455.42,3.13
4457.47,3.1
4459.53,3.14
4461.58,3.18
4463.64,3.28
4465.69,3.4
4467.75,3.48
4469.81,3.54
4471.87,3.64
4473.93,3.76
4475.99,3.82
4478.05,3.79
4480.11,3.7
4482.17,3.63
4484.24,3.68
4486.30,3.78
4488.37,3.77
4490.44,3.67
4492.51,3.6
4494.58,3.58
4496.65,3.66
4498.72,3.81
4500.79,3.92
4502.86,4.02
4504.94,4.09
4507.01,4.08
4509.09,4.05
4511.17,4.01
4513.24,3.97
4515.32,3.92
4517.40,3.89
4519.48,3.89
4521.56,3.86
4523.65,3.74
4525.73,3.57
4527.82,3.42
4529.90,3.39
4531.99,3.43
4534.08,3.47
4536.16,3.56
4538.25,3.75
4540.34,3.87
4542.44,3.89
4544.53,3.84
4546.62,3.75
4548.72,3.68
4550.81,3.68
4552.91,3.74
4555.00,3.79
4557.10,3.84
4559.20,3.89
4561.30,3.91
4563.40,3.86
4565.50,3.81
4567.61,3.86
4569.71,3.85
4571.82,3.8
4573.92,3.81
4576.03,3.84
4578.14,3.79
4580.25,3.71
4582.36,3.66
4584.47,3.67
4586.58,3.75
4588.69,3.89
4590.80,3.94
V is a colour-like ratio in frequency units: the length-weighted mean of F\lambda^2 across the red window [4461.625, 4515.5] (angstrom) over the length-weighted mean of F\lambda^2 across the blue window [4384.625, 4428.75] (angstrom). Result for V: 1.2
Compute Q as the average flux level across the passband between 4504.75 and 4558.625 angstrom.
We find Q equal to 3.77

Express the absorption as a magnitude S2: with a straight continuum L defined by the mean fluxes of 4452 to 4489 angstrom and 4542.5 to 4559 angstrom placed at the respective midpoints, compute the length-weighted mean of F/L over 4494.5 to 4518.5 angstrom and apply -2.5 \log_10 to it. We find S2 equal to -0.09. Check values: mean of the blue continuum 3.5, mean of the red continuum 3.78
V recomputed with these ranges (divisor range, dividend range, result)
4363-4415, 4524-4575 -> 1.29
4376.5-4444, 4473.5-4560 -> 1.23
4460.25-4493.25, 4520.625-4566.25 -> 1.06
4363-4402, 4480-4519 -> 1.30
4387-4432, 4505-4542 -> 1.22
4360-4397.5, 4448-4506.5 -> 1.20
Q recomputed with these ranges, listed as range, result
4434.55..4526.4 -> 3.64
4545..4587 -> 3.79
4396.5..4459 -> 3.32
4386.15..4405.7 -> 3.14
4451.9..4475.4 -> 3.37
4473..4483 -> 3.75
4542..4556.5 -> 3.77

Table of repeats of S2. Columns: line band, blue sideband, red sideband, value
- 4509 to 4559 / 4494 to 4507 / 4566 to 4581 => 0.03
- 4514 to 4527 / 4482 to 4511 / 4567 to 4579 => 0.00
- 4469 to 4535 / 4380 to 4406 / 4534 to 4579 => -0.07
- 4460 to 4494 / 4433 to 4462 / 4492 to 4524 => 0.01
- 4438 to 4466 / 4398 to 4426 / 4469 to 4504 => 0.04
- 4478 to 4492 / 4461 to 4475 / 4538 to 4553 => -0.05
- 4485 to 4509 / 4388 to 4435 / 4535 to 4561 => -0.07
